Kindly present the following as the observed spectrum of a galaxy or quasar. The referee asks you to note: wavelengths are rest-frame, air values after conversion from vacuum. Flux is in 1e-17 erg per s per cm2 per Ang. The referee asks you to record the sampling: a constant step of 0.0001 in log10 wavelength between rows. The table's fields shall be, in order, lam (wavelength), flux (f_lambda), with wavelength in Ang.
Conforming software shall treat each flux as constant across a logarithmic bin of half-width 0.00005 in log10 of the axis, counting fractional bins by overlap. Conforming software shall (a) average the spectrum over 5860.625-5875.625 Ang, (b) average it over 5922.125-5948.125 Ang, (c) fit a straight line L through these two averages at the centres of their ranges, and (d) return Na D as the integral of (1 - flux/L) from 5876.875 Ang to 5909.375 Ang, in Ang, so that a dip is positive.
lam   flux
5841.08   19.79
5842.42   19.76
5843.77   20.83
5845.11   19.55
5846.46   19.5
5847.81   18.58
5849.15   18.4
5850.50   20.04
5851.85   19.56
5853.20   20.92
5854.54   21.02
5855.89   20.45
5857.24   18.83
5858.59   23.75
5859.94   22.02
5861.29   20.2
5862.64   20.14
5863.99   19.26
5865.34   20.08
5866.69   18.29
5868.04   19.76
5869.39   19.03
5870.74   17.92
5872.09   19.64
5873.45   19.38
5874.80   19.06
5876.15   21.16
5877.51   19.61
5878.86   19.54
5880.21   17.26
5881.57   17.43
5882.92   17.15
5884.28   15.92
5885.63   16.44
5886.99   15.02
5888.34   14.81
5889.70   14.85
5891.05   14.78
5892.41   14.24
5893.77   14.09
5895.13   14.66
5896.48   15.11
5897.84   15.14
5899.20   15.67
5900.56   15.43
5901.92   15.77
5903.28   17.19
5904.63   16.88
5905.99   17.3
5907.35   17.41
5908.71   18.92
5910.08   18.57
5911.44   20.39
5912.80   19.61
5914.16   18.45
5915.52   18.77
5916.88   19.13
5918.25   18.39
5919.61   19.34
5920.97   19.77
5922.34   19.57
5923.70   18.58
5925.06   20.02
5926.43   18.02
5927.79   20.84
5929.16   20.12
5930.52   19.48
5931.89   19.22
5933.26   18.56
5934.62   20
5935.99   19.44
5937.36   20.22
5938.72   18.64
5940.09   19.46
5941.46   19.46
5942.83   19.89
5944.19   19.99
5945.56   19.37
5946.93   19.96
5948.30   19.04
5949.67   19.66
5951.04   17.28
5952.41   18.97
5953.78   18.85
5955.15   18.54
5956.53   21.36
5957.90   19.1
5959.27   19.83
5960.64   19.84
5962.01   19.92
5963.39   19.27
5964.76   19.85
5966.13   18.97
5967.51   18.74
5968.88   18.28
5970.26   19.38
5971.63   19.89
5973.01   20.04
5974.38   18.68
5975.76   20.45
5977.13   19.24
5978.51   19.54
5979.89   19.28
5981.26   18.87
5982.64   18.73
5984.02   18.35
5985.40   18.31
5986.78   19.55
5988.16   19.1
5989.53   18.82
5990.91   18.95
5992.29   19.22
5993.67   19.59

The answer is 5.3 Ang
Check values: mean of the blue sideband 19.4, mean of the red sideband 19.5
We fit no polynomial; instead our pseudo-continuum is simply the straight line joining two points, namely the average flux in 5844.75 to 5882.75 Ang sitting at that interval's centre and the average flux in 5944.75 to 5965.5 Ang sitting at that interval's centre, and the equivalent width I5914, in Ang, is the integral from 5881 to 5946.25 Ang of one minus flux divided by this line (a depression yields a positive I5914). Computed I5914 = 5.4 Ang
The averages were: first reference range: 19.6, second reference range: 19.4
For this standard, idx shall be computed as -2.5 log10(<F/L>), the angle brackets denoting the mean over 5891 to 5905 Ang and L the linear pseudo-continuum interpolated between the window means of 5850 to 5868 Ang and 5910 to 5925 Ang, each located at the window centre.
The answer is 0.264 mag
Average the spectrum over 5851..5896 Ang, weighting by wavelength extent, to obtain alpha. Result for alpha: 18.4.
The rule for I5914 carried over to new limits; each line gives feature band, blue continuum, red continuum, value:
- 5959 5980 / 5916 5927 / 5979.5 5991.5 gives -0.56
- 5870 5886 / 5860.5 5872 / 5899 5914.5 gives 0.41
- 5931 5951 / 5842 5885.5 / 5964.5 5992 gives -0.18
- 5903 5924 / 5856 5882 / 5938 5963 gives 0.90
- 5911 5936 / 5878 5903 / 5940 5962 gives -2.21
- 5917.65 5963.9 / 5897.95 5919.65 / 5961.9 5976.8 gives -1.90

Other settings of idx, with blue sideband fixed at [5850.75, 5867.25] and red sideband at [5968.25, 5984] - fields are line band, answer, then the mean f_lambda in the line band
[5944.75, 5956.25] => 0.03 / 19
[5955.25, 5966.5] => -0.02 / 19.7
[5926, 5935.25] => 0.01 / 19.5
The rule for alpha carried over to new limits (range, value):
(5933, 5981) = 19.4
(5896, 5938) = 18.4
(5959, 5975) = 19.4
